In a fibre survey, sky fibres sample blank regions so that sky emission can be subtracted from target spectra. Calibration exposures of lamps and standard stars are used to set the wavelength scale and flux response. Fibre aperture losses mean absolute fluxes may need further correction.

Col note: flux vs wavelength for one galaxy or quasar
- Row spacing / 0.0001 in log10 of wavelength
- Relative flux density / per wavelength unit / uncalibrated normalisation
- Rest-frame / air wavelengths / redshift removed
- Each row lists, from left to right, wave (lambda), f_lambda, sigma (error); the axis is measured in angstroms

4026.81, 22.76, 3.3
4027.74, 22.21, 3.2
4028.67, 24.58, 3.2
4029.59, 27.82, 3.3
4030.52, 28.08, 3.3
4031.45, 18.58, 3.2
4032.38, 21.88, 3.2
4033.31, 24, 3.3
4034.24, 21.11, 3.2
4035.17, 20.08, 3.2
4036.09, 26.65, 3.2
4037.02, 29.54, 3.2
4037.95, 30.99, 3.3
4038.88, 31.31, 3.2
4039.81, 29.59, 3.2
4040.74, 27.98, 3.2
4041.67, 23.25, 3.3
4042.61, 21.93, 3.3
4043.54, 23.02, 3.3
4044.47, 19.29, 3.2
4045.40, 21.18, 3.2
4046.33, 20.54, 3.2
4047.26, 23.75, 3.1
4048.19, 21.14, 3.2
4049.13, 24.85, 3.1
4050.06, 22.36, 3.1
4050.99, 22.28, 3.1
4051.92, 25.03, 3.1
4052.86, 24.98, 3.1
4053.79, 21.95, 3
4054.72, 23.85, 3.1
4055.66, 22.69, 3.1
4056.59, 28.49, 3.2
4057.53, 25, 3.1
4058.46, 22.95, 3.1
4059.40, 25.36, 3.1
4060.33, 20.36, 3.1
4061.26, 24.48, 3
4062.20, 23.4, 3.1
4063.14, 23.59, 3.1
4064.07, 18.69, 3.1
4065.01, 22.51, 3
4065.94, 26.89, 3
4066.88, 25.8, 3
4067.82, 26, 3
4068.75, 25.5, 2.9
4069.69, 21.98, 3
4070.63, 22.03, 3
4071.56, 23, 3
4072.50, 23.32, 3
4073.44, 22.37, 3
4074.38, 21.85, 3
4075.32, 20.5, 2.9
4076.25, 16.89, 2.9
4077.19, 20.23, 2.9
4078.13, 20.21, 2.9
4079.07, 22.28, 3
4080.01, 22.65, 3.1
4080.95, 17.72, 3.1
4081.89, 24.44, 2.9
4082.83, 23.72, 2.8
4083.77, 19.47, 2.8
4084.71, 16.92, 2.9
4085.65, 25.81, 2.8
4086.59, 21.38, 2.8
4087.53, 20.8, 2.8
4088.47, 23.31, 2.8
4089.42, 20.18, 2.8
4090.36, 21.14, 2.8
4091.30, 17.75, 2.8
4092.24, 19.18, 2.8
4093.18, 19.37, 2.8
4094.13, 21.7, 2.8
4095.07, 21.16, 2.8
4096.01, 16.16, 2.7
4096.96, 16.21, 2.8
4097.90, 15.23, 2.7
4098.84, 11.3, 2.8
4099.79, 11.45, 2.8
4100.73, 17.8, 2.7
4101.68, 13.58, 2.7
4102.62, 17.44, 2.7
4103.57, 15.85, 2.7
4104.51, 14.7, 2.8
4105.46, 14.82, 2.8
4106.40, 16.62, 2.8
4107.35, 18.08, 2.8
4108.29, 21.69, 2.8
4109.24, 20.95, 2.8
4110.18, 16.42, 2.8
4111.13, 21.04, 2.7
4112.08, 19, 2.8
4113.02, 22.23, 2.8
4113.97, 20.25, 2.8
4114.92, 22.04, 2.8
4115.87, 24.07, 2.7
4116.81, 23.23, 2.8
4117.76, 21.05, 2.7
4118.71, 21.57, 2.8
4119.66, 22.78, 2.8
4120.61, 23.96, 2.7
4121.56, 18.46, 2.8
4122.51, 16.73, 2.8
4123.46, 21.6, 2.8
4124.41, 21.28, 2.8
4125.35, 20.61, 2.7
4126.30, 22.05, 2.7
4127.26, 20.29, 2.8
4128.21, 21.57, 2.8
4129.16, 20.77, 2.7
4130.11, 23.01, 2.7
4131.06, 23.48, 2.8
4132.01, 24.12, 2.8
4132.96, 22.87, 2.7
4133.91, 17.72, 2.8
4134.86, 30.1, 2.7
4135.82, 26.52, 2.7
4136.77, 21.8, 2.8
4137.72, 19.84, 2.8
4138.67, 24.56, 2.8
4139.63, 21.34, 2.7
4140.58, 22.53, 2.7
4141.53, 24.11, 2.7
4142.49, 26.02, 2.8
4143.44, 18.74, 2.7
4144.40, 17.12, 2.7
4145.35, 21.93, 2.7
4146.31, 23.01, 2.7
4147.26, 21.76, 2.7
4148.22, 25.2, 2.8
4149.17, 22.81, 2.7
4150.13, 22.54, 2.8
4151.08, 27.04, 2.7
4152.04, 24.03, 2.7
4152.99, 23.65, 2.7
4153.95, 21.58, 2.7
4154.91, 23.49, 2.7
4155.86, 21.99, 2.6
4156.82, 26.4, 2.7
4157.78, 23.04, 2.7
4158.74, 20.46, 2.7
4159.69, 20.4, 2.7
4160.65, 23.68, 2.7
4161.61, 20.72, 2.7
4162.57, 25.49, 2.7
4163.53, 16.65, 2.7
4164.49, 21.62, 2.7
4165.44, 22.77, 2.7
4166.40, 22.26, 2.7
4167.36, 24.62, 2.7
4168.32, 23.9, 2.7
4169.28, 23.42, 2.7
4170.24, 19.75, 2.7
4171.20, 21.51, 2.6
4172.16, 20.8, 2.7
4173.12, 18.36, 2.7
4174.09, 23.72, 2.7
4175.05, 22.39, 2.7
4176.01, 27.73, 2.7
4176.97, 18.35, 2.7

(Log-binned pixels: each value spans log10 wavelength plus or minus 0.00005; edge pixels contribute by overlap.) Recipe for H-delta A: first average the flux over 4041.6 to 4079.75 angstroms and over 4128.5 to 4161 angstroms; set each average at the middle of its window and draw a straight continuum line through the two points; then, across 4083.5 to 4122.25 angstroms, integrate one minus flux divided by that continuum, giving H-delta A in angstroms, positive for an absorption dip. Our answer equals 6.2 angstroms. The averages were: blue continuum 22.8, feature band 19.2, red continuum 22.9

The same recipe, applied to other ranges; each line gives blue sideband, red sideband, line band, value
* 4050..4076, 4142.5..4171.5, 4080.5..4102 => 3.9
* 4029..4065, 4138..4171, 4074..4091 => 1.8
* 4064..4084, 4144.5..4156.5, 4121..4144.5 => 1.0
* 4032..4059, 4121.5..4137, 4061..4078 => 0.7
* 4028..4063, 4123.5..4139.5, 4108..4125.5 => 1.4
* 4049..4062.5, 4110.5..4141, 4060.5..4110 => 6.3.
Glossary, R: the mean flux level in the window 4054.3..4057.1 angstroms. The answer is 25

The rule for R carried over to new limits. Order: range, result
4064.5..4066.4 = 24.6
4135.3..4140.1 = 22.8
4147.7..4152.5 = 24.3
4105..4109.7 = 18.4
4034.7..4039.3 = 27.7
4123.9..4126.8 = 21.3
